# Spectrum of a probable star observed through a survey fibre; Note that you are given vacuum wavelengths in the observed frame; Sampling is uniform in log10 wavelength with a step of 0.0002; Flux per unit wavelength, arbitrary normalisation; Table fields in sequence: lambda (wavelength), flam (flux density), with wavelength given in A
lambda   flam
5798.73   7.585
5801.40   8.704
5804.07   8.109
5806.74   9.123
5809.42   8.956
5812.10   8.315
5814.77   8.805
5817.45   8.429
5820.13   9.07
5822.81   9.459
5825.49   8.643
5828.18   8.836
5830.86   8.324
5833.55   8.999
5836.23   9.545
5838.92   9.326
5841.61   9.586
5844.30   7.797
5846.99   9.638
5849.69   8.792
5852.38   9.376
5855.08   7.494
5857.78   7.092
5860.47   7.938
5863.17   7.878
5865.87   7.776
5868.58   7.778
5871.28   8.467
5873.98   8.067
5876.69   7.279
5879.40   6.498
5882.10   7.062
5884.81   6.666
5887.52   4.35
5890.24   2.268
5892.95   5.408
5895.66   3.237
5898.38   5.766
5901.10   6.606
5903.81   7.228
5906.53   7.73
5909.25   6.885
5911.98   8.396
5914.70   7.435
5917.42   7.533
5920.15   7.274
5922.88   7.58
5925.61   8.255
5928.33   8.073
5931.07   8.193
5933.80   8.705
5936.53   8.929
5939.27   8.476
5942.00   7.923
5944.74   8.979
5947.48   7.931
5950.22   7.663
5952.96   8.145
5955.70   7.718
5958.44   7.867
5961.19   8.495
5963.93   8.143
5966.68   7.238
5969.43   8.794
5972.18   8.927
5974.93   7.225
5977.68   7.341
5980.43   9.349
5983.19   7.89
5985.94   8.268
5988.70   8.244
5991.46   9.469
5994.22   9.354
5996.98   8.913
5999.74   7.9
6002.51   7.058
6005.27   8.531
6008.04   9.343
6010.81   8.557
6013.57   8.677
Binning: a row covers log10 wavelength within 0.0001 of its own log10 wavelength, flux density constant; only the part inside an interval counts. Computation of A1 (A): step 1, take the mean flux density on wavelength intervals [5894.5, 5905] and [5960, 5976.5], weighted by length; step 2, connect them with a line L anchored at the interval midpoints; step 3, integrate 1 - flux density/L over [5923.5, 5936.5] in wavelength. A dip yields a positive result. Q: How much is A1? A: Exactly -2.9 A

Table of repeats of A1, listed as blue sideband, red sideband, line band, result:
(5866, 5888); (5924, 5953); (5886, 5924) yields 7.2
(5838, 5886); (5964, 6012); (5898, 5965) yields 2.8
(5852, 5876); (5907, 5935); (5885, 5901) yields 6.7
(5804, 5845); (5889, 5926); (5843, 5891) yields 1.9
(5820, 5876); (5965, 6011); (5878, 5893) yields 5.5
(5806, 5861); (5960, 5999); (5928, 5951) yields 0.4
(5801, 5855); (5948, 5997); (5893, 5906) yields 4.2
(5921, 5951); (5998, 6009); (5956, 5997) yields -0.6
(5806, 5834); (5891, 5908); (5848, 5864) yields -1.4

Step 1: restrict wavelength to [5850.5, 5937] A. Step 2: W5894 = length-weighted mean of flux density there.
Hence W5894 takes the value 7.16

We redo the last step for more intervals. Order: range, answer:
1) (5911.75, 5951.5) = 8.08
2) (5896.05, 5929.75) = 7.28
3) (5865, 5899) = 6.19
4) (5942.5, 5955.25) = 8.13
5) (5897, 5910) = 6.84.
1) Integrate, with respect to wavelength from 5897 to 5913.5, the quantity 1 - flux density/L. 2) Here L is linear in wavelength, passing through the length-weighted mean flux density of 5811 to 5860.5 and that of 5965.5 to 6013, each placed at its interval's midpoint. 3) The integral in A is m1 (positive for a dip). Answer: 2.8 A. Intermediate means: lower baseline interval 8.73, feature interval 7.1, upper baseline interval 8.39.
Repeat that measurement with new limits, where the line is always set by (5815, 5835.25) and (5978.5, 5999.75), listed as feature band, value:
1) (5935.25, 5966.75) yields 2.0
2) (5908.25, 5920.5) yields 1.7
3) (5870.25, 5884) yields 2.1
